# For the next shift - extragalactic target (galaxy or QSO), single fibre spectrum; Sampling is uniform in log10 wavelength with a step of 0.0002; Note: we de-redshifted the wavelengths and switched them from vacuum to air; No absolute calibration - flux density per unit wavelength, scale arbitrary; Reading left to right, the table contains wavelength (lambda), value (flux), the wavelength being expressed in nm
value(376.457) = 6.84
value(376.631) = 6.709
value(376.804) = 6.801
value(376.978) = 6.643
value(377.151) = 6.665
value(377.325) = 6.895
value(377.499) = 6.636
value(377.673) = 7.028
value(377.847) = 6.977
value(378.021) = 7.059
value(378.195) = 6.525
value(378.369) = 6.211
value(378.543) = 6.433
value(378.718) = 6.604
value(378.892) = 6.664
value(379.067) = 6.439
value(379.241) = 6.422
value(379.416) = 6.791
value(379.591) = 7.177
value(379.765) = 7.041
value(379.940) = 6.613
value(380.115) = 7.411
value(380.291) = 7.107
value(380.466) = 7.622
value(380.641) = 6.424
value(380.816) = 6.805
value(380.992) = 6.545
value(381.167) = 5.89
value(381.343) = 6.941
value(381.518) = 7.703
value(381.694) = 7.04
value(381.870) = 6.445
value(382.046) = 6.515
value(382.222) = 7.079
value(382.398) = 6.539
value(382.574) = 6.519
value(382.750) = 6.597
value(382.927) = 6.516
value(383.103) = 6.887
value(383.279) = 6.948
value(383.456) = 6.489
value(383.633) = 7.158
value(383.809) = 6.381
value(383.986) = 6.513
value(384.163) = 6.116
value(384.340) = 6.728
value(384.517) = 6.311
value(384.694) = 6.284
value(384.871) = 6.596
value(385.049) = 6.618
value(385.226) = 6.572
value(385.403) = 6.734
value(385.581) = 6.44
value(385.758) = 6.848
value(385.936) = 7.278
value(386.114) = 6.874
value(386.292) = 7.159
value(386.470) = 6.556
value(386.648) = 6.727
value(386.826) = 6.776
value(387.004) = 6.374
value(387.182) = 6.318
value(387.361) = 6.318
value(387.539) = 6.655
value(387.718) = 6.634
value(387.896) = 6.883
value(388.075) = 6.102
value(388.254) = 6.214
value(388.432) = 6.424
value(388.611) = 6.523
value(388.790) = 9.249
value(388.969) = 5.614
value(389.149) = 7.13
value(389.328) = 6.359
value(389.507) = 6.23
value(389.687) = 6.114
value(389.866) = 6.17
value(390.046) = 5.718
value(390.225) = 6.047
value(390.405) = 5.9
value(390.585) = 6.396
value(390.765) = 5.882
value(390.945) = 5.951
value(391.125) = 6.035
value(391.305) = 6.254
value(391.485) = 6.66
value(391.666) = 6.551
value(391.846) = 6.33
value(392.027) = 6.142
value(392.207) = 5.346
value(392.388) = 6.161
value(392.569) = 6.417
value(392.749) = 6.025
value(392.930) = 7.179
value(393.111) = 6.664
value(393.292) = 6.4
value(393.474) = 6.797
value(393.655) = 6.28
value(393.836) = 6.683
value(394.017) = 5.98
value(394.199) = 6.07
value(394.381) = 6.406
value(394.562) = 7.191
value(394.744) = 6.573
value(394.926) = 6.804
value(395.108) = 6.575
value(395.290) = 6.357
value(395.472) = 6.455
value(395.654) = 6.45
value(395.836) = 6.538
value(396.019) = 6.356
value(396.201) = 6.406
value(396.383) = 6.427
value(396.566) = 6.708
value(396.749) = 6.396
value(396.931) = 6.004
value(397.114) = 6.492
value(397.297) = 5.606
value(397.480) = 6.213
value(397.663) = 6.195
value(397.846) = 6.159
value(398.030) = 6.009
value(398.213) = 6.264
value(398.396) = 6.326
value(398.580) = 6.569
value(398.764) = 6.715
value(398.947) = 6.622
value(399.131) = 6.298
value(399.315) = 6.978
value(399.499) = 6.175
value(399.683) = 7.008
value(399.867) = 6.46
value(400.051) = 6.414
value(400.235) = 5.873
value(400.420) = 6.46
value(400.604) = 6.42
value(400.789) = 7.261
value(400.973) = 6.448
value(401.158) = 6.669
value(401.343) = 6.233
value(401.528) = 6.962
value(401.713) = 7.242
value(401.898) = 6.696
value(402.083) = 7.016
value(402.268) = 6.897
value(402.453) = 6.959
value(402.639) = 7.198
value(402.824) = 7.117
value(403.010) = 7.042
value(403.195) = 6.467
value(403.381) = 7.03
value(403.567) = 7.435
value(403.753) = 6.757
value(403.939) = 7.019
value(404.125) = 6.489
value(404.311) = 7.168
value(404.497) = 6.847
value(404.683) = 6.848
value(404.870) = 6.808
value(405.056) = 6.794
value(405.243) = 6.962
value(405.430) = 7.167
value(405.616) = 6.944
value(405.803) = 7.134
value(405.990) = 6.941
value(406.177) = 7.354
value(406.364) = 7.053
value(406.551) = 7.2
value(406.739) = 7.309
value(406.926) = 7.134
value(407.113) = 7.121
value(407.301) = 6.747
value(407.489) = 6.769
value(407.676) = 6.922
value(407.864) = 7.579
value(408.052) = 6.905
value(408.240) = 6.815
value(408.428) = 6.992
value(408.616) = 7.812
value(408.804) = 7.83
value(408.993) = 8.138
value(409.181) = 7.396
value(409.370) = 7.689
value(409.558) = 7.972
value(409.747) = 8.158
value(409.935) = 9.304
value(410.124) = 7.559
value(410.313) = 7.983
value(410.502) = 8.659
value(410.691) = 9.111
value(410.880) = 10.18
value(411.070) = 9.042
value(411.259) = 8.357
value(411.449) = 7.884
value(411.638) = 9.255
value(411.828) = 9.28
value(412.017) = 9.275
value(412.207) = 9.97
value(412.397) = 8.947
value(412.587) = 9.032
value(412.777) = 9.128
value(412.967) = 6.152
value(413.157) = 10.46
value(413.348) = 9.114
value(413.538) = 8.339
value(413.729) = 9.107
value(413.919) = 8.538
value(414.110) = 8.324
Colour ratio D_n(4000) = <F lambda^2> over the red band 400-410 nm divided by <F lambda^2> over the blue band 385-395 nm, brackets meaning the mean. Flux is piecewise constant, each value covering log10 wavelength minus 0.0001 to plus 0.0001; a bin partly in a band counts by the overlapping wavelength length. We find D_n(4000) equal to 1.18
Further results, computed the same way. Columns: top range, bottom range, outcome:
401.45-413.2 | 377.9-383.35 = 1.29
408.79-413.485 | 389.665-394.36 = 1.52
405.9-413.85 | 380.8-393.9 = 1.39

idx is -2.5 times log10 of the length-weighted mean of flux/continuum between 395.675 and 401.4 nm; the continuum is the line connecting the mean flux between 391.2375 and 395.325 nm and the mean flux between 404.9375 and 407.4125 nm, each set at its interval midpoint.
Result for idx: 0.05 mag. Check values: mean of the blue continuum 6.43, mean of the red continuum 7.06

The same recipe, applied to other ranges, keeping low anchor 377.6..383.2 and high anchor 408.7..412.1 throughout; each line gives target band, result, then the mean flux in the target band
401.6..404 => 0.155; 6.99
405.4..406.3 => 0.160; 7.11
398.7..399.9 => 0.187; 6.61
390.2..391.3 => 0.214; 6.05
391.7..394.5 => 0.183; 6.34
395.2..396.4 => 0.190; 6.43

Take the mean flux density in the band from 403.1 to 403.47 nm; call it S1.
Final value 6.75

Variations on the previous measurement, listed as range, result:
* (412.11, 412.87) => 9.27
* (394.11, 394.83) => 6.56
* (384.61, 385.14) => 6.5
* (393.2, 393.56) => 6.58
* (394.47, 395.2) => 6.79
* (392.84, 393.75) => 6.66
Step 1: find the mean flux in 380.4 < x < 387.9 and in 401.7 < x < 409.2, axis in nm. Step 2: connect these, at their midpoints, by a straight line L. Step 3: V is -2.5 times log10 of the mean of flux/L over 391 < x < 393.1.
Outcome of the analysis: 0.09 mag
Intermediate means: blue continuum 6.68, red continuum 7.07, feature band 6.29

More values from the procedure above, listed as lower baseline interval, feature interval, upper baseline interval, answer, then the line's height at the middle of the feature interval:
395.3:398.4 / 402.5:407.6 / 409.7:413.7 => 0.103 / 7.7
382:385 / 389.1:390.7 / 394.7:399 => 0.050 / 6.49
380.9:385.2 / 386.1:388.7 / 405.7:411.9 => 0.044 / 6.83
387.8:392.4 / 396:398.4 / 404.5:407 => 0.067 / 6.65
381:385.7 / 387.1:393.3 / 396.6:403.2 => 0.039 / 6.6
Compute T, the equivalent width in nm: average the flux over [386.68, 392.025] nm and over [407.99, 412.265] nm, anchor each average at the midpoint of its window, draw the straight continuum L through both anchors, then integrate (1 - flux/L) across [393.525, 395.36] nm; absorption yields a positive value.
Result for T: 0.10 nm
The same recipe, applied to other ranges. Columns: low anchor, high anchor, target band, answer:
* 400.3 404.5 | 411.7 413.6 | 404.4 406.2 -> 0.119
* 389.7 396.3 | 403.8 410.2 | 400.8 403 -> 0.014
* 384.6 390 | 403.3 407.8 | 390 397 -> 0.411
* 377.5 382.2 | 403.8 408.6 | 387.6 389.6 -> 0.056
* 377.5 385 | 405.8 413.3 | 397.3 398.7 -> 0.239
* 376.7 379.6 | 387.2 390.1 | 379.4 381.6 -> -0.091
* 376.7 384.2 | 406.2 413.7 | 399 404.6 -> 0.705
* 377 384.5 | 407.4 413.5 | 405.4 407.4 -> 0.246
